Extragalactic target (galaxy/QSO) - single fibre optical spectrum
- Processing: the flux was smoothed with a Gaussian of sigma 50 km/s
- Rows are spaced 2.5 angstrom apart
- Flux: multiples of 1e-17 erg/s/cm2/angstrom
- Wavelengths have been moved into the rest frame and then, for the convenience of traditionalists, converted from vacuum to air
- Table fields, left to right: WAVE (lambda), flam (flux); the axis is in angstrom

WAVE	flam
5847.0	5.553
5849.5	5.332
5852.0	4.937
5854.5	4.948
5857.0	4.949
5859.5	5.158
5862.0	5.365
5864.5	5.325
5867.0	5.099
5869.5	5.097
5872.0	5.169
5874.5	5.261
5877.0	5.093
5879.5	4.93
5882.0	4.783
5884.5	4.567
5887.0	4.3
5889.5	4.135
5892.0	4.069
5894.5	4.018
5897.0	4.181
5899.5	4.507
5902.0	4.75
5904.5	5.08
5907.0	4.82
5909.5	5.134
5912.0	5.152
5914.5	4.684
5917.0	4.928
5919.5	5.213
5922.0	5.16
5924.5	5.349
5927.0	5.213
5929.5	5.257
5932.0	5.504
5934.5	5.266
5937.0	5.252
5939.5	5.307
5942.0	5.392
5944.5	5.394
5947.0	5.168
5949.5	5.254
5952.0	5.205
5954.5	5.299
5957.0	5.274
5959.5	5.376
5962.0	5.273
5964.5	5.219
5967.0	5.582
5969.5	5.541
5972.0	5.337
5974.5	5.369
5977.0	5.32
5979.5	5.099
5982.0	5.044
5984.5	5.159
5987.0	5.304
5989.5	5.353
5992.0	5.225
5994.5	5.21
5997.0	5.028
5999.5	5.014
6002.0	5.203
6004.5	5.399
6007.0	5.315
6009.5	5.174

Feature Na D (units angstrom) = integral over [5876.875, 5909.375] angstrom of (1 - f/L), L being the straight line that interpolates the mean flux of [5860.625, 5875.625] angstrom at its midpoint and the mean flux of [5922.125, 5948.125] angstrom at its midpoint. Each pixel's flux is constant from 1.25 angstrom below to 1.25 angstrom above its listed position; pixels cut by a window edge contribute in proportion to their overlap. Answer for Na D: 4.29 angstrom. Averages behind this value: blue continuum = 5.22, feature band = 4.56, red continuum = 5.3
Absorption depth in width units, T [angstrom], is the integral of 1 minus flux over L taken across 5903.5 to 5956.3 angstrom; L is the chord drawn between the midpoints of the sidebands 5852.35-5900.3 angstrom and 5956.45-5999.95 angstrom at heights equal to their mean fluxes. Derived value -1.6 angstrom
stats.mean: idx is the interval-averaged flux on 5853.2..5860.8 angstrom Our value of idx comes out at 5.02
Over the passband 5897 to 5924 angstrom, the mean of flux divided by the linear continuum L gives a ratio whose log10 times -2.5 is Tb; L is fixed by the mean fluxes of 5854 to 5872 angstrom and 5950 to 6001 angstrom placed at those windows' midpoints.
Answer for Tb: 0.06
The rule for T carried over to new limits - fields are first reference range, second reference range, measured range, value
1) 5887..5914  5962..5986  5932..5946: -1.1 angstrom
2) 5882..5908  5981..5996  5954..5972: -1.3 angstrom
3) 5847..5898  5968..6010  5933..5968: -1.3 angstrom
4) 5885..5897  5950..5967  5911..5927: -1.6 angstrom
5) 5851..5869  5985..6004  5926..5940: -0.4 angstrom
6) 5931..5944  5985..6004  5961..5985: -0.2 angstrom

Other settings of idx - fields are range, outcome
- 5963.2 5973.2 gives 5.42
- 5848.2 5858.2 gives 5.04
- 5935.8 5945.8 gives 5.34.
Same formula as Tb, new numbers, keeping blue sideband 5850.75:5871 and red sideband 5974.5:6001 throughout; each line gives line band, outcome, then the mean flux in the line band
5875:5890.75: 0.102 mag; 4.66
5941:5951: -0.028 mag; 5.3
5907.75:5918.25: 0.037 mag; 4.97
